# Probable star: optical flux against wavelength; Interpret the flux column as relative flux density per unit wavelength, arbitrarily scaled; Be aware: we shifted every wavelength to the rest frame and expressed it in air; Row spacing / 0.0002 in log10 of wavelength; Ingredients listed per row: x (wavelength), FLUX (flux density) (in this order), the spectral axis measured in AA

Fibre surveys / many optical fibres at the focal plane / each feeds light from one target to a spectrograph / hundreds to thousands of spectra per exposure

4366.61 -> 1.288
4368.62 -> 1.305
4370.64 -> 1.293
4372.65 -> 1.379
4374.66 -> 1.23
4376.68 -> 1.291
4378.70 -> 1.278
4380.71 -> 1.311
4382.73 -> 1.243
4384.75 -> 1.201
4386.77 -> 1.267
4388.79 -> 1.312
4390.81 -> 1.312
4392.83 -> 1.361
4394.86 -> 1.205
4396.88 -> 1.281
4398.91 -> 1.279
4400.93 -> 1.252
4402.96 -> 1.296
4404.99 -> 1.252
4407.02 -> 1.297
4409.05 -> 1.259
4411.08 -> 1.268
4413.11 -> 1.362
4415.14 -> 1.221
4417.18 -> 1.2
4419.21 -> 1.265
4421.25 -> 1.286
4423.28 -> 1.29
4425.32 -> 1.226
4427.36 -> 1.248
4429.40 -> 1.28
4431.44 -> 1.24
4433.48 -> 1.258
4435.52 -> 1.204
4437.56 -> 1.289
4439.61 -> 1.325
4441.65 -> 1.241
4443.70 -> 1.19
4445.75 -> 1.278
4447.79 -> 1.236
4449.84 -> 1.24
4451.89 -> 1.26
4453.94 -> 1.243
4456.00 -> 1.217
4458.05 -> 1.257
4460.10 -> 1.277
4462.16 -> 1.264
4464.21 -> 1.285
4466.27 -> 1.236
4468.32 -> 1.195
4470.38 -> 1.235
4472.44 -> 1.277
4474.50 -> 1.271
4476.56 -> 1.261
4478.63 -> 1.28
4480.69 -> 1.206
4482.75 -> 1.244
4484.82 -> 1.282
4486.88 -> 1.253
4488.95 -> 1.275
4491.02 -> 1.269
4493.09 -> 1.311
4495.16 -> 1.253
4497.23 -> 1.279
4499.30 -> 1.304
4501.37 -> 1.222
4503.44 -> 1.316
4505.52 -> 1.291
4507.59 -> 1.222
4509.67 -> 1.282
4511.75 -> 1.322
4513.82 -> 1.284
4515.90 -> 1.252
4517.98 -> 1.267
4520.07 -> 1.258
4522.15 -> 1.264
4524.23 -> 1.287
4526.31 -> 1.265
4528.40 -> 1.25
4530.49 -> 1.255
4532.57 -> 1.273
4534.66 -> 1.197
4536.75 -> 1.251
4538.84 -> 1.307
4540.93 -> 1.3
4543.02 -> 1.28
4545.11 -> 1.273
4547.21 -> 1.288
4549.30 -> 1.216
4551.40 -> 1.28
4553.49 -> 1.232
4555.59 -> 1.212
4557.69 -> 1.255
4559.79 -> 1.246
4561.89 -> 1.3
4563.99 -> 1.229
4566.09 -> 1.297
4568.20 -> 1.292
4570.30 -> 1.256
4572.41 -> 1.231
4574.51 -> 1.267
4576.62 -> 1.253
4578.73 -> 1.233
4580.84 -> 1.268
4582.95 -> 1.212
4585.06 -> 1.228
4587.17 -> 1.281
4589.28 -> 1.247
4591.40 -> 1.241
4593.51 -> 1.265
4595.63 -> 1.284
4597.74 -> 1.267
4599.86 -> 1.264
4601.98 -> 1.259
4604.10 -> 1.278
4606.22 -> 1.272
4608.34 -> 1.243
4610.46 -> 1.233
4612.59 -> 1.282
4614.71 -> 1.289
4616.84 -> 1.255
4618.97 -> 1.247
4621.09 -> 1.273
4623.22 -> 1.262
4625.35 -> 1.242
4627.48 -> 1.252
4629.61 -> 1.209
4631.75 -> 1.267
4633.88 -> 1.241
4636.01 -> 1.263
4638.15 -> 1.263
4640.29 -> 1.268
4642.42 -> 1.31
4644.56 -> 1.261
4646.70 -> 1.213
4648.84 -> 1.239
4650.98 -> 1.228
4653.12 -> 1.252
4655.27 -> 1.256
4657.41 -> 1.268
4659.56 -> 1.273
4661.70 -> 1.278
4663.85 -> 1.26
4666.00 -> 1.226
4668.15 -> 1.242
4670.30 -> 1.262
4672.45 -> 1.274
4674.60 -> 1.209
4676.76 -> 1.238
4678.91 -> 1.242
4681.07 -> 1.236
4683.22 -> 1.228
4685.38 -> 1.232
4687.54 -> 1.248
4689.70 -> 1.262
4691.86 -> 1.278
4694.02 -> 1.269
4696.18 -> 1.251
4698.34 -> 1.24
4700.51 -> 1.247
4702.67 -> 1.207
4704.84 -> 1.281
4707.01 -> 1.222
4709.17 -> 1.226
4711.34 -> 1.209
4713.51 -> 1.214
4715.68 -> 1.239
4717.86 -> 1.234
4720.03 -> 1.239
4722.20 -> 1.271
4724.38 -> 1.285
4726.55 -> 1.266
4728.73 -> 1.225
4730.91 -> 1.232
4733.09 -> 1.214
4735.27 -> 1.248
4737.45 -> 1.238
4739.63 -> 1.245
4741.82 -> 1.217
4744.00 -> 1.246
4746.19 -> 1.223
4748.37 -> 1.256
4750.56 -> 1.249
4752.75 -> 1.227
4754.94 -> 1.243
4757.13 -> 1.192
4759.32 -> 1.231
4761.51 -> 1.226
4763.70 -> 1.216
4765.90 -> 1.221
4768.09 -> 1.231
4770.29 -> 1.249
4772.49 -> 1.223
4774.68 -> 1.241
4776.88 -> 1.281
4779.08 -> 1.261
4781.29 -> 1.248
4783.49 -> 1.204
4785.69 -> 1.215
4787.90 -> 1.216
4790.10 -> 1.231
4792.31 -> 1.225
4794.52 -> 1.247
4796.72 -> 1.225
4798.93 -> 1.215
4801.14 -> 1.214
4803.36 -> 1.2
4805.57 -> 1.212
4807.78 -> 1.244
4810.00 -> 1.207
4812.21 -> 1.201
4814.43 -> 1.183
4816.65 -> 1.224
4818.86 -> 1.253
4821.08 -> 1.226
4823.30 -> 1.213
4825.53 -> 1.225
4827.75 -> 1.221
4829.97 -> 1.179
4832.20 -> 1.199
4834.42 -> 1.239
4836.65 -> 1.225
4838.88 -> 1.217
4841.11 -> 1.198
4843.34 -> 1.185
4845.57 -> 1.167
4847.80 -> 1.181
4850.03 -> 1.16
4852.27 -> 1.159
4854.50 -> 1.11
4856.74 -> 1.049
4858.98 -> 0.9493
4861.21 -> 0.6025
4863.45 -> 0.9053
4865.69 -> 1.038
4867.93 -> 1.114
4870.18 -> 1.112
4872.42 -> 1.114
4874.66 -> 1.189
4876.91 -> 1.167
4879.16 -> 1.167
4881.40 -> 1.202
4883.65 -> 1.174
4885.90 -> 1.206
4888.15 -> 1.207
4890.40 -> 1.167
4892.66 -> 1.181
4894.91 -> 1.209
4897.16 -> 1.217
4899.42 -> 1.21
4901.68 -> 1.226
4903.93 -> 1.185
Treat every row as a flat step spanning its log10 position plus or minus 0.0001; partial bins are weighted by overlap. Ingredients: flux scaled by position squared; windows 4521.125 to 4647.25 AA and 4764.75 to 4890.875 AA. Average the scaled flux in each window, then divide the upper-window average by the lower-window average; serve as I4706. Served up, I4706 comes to 1.0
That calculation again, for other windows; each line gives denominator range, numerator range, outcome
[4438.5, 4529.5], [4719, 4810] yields 1.10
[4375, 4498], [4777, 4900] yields 1.10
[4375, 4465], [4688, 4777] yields 1.12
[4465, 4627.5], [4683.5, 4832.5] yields 1.07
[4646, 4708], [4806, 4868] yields 0.98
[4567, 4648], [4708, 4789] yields 1.04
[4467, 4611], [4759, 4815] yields 1.08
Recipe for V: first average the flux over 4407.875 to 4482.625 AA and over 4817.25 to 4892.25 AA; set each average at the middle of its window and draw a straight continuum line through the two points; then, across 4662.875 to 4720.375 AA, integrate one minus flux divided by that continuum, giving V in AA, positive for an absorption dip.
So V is -2.58 AA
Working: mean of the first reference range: 1.25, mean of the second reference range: 1.14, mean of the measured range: 1.24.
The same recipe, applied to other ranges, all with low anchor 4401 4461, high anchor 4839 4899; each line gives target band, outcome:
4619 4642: -1.12 AA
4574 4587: -0.35 AA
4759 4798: -2.77 AA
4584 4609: -1.11 AA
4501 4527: -0.85 AA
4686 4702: -1.05 AA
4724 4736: -0.79 AA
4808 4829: -1.46 AA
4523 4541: -0.52 AA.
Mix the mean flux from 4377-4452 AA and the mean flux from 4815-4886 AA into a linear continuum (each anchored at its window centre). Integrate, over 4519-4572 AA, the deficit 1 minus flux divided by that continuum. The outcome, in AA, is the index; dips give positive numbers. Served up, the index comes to -1.5 AA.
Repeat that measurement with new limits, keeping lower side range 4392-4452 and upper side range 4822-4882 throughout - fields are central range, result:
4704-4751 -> -2.9 AA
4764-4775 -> -0.7 AA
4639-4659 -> -1.1 AA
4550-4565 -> -0.4 AA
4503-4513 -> -0.4 AA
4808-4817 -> -0.5 AA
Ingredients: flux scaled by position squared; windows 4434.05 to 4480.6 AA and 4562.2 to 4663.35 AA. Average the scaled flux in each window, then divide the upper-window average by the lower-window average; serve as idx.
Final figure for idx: 1.08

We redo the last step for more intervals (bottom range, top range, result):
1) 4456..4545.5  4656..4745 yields 1.07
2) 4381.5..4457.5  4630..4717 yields 1.11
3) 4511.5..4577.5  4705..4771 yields 1.06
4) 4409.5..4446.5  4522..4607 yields 1.06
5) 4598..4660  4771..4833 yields 1.05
